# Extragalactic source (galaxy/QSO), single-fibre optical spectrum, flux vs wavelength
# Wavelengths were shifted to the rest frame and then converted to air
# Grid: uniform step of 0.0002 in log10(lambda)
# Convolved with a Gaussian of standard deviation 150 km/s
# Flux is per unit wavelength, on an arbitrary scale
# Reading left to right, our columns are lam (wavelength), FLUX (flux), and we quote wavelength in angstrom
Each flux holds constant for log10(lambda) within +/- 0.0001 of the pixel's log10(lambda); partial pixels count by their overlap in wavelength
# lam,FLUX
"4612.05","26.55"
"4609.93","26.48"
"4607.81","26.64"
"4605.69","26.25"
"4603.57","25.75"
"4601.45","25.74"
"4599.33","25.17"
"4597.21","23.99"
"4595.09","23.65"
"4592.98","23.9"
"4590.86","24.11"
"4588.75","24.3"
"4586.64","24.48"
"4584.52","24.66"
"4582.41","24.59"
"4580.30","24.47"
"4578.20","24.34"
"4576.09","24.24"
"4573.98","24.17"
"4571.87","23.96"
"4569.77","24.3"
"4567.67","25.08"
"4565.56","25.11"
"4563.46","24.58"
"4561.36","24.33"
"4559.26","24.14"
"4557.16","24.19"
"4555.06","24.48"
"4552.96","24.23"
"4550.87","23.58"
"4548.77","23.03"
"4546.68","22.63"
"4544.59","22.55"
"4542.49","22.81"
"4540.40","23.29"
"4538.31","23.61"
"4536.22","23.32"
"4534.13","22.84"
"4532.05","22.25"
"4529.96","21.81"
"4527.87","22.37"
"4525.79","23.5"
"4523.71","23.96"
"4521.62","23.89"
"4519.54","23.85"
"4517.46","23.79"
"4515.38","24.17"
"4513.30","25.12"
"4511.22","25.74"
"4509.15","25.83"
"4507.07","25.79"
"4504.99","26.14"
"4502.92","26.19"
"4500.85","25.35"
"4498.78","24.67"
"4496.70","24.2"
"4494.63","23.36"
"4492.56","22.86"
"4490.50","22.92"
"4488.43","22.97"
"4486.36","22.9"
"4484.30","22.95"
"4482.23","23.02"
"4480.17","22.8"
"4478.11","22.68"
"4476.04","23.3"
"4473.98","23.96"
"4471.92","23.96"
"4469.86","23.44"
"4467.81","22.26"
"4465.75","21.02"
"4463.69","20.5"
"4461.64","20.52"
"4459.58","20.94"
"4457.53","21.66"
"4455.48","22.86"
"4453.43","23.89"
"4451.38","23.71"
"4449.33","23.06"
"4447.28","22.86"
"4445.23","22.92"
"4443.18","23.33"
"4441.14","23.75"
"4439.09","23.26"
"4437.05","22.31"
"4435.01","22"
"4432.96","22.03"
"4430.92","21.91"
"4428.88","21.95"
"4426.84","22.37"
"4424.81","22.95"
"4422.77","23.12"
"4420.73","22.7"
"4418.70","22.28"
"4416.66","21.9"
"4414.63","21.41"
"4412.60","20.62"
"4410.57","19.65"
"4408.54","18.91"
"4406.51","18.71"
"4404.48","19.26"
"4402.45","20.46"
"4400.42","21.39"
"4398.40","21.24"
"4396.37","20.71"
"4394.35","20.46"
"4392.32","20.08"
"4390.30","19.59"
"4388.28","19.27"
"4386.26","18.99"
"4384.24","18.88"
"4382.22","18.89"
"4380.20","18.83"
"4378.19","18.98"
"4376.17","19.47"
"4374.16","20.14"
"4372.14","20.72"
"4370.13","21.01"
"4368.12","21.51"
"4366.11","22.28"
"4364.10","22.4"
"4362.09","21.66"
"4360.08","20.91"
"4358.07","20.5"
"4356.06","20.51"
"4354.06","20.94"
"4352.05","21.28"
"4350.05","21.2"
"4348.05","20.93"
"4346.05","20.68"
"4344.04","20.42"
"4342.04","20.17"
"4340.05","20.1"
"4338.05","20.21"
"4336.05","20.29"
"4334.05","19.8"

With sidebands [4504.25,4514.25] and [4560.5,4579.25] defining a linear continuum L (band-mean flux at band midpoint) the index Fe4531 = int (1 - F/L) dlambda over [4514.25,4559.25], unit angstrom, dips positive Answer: 3.2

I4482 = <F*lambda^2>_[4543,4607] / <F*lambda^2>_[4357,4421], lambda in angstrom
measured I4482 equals 1.3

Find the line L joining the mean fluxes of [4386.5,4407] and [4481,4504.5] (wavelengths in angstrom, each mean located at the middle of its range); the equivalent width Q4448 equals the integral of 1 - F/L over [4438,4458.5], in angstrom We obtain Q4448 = -1.0 angstrom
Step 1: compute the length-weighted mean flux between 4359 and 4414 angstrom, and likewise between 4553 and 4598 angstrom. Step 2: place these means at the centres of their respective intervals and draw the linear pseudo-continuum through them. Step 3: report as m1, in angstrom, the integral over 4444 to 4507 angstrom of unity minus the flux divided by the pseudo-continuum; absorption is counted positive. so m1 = -2.9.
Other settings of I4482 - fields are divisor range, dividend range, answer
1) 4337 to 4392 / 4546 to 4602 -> 1.31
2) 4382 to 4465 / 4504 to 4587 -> 1.18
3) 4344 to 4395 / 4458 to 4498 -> 1.17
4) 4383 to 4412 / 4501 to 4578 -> 1.29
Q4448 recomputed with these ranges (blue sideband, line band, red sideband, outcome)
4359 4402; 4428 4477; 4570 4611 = -1.6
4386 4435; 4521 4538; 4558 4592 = 0.3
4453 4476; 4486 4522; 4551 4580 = -2.1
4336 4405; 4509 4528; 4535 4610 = -0.8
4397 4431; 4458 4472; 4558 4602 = 0.3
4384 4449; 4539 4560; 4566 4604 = 0.3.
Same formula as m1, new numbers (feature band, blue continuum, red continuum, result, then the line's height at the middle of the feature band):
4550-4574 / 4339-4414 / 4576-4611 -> -0.1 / 24.2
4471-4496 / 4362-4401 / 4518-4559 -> -1.0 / 22.2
